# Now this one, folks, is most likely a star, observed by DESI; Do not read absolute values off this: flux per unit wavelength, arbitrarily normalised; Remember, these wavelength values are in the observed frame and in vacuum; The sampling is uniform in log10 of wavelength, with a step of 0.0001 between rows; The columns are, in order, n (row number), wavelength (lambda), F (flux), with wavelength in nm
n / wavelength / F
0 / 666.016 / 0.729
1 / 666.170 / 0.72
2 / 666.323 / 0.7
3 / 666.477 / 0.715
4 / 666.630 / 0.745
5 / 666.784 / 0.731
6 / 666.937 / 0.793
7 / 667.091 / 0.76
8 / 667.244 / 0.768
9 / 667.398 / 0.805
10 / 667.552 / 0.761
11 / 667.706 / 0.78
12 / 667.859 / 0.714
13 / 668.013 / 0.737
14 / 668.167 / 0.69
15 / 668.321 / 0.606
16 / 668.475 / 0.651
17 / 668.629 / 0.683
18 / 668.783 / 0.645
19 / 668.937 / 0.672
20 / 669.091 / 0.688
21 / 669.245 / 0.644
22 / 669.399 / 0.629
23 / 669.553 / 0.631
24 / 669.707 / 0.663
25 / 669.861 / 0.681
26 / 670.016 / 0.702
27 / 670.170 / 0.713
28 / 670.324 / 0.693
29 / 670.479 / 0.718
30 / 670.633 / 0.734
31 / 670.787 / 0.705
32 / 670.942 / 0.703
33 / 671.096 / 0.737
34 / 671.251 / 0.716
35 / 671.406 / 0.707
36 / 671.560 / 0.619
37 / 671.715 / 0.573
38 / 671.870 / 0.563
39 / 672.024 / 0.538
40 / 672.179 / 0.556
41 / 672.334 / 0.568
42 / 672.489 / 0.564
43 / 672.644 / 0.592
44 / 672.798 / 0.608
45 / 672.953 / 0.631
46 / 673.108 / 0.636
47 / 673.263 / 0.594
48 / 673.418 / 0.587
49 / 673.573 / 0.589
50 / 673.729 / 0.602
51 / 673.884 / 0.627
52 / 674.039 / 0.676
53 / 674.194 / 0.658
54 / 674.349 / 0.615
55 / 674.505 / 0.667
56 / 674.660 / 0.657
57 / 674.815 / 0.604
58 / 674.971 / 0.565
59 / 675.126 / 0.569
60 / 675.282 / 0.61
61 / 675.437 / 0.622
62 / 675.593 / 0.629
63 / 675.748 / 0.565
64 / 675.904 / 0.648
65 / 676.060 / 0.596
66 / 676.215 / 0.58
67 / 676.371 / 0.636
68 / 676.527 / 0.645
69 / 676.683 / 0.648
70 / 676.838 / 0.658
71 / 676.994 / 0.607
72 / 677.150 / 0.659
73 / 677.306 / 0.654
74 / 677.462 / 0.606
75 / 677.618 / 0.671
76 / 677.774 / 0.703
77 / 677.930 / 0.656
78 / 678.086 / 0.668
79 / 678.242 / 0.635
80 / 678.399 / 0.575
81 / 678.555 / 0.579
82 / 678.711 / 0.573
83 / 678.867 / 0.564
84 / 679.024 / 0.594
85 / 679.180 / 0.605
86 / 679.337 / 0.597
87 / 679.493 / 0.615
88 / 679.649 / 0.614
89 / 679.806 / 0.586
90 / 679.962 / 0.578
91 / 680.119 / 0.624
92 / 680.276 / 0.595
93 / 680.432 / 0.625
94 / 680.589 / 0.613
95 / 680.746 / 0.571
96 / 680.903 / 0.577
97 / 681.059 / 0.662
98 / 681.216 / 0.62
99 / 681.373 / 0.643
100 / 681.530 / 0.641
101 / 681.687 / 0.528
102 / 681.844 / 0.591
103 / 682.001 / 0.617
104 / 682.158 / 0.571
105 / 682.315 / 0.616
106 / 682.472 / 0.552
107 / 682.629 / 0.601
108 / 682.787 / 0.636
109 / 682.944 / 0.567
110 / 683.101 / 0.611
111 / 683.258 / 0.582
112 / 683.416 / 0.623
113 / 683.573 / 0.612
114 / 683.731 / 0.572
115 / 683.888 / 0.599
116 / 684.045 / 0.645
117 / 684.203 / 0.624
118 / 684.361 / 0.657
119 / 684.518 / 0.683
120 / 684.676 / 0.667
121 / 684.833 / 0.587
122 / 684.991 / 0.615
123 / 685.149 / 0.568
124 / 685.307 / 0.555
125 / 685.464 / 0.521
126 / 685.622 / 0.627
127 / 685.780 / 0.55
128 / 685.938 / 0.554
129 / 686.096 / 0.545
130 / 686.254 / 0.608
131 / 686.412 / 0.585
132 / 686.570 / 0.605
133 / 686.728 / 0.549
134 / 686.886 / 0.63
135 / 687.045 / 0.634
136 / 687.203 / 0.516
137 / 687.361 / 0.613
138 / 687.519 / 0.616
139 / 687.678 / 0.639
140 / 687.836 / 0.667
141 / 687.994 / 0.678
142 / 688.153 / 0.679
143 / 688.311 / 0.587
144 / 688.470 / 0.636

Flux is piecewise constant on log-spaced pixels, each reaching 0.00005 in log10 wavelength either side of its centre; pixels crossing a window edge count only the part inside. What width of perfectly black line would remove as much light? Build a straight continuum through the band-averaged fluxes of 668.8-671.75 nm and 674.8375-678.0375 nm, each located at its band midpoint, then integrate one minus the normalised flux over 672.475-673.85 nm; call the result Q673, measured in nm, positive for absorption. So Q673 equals 0.11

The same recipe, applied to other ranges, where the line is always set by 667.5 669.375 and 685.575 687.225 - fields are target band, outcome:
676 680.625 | 0.08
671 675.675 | 0.30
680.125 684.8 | -0.04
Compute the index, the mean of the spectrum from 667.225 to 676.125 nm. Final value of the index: 0.649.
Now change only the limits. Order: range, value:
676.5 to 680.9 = 0.617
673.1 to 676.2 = 0.615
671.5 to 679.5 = 0.613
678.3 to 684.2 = 0.6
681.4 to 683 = 0.594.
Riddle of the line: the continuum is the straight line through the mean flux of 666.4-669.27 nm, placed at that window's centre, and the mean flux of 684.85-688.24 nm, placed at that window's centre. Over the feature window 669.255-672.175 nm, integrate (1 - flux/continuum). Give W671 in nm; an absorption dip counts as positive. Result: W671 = 0.140 nm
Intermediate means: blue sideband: 0.716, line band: 0.665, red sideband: 0.598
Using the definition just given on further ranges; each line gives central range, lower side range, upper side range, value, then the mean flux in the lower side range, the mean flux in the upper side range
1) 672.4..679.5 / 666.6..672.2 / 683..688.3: 0.40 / 0.689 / 0.606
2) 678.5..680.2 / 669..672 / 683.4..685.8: 0.10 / 0.672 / 0.608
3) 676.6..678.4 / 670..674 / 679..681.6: -0.08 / 0.637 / 0.61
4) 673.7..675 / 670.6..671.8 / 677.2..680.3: 0.04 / 0.684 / 0.615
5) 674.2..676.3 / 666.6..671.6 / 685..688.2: 0.17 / 0.704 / 0.597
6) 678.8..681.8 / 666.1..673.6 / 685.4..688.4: 0.12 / 0.673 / 0.601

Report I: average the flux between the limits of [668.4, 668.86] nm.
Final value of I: 0.66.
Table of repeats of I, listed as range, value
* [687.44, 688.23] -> 0.655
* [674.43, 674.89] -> 0.644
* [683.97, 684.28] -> 0.633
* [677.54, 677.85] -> 0.687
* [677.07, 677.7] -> 0.648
